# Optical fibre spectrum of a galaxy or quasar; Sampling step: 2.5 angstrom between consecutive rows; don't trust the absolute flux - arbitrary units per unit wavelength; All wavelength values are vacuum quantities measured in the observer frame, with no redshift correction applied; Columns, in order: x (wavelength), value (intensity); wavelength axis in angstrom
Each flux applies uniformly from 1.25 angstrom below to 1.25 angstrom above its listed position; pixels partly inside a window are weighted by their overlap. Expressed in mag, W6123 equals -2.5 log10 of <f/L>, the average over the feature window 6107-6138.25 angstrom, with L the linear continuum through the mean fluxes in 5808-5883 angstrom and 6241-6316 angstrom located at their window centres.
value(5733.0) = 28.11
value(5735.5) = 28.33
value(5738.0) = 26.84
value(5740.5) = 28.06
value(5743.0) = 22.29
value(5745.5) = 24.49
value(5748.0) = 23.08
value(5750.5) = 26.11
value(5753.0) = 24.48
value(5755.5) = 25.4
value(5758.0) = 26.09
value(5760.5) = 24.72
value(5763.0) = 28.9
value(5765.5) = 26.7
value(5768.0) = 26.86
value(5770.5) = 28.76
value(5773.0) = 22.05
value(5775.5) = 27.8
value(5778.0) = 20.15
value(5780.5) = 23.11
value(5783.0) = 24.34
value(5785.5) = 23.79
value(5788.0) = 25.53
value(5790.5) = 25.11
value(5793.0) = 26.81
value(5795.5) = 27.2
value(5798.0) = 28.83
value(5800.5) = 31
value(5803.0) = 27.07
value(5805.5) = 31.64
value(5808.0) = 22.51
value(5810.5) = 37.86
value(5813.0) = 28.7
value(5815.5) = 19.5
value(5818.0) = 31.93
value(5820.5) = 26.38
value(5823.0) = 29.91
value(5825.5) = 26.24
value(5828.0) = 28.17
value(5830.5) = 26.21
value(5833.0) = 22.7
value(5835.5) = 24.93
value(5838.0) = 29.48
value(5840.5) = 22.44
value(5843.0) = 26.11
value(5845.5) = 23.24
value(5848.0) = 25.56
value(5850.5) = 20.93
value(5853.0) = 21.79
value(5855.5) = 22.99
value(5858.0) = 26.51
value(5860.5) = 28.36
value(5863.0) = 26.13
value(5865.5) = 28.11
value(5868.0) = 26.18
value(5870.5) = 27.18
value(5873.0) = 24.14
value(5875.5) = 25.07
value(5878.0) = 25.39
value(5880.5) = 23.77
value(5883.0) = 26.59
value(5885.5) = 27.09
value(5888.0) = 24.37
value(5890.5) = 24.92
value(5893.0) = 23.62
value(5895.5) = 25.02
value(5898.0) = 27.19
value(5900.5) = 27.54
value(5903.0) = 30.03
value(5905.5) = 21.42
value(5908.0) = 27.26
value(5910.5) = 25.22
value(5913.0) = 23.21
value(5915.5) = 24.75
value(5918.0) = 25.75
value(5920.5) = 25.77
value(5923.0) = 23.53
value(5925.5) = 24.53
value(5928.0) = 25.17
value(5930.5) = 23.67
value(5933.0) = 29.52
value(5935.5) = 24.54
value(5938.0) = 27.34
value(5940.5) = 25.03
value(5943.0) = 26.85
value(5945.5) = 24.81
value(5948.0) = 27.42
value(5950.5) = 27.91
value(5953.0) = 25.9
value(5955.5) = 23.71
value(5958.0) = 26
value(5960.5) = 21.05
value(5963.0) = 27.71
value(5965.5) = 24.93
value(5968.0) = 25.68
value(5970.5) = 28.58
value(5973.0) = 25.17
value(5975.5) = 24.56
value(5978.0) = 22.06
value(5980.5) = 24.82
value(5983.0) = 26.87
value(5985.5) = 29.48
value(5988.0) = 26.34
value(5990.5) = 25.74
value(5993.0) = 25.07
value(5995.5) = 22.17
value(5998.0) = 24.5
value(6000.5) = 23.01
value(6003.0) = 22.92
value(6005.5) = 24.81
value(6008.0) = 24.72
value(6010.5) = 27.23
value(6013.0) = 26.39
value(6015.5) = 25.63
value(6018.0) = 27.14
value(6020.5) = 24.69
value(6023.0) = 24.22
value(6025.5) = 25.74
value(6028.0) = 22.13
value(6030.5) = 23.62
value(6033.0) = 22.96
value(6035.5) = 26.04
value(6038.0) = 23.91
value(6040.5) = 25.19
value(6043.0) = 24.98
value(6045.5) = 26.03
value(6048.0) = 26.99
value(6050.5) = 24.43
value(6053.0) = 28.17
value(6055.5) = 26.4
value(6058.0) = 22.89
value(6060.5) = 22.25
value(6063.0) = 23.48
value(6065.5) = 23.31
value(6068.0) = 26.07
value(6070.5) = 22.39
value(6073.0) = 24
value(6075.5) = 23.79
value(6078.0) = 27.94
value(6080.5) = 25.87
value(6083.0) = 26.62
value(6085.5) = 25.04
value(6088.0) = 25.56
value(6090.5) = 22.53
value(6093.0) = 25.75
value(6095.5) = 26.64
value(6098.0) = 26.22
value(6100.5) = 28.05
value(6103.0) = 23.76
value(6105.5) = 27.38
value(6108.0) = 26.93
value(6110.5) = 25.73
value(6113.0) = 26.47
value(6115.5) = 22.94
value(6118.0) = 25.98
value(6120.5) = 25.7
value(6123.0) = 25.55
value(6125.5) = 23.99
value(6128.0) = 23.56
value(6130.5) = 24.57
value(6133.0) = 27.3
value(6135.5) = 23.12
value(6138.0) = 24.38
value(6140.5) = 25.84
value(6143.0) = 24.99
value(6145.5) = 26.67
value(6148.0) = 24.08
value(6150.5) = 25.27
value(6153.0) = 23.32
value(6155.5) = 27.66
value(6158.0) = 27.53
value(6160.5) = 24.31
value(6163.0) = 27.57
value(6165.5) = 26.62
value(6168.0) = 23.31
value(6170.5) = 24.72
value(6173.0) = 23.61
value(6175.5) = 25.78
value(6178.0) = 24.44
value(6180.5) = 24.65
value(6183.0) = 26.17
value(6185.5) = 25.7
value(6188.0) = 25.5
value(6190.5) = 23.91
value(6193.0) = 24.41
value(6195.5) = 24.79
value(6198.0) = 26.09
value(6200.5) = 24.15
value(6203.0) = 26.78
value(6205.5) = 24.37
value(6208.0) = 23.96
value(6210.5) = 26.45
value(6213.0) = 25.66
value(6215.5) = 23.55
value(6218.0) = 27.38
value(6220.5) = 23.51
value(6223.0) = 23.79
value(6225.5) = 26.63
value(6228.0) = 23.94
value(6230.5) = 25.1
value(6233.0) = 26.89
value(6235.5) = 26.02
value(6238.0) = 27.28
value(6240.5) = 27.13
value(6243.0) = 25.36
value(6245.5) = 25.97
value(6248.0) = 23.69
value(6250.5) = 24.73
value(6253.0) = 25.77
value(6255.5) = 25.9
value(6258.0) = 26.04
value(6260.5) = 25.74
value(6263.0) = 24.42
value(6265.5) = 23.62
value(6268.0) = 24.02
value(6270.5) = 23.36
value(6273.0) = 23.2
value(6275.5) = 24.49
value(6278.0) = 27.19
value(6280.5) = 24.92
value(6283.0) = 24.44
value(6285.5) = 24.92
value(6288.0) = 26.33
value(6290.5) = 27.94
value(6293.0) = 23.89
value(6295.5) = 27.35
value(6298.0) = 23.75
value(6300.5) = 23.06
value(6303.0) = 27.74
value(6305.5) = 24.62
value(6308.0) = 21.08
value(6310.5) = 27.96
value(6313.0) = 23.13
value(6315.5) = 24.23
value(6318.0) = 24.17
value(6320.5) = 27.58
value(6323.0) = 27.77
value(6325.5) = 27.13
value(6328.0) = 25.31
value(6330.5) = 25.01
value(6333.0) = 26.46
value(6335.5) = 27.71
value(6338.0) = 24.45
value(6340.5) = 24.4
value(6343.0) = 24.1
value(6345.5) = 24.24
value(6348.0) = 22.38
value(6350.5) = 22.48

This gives 0.01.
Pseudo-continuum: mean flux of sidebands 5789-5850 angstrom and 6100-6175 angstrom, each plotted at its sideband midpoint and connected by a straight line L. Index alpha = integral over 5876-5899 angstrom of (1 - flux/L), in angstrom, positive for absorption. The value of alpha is 1.1 angstrom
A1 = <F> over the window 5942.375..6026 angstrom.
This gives 25.4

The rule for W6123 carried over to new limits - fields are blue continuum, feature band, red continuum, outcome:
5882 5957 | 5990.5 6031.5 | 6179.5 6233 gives 0.04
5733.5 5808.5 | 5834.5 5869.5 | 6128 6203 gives 0.03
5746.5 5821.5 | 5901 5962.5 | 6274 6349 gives 0.03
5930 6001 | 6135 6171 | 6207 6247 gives 0.01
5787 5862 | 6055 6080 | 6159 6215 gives 0.06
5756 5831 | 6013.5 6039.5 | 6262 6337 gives 0.06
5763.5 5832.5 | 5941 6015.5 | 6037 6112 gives 0.02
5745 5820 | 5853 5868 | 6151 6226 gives 0.01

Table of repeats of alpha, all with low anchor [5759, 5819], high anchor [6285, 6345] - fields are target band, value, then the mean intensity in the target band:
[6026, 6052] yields 1.38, 24.7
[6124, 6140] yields 0.80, 24.6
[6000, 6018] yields 0.66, 25.2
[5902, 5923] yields 0.89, 25.3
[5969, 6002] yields 1.21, 25.2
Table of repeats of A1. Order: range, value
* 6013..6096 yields 24.9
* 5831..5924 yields 25.3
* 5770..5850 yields 26.3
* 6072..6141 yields 25.4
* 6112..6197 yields 25.1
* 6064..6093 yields 24.9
